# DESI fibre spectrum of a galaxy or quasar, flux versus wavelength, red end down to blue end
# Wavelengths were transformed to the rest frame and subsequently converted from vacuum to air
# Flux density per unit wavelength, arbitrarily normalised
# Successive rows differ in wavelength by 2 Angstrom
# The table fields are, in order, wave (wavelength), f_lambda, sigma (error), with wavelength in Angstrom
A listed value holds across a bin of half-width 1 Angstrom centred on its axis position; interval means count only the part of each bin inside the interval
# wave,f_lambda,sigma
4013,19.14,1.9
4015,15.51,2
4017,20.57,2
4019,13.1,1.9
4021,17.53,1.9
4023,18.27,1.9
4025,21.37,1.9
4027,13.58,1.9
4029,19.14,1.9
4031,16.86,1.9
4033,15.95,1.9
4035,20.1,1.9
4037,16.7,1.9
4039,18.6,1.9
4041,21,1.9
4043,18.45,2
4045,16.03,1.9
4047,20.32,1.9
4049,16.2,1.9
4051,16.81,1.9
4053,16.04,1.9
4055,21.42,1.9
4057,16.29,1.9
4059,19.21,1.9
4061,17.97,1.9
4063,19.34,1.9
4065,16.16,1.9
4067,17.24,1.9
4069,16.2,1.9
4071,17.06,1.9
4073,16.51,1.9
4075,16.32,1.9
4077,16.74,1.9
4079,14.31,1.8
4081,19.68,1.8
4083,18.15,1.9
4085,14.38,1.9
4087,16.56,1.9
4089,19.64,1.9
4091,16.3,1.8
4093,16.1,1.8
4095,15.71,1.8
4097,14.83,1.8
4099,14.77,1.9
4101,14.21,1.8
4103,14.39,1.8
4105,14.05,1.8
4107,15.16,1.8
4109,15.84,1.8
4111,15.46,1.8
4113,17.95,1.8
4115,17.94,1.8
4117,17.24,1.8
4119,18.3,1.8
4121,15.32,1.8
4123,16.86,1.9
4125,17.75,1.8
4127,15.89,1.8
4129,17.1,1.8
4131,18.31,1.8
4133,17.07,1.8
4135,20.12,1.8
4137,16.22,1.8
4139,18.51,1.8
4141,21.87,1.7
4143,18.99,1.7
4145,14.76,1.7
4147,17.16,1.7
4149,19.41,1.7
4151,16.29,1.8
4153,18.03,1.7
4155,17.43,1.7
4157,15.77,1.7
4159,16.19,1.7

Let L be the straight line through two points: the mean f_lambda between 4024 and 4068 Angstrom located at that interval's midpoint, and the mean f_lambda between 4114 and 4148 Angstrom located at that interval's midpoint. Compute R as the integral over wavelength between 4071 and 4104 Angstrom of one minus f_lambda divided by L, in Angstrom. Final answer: 3.0 Angstrom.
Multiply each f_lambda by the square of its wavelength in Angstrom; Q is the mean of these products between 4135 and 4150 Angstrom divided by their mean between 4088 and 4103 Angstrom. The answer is 1.2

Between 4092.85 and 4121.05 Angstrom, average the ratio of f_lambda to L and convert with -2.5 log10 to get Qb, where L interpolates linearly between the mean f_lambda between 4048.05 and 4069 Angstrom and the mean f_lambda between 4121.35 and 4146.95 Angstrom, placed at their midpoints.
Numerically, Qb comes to 0.12 mag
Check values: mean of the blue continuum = 17.6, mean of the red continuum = 17.7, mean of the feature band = 15.8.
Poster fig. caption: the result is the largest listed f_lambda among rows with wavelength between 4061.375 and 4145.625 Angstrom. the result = 21.87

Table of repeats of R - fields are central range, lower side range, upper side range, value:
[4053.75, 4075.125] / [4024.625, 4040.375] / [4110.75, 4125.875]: -0.15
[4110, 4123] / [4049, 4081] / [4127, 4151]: 0.53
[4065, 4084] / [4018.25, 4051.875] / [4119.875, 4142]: 0.89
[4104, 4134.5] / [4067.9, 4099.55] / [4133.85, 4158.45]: 0.93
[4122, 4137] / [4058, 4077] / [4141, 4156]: 0.12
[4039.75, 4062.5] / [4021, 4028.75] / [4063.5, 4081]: -1.37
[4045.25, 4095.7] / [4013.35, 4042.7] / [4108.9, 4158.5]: 1.23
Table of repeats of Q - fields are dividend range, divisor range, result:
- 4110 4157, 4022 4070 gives 1.02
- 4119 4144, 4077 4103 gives 1.13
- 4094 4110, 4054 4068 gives 0.83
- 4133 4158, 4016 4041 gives 1.06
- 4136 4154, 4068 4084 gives 1.10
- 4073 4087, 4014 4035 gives 0.98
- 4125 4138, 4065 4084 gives 1.06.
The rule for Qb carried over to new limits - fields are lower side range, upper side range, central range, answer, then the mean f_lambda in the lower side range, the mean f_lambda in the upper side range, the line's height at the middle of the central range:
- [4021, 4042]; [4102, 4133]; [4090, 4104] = 0.12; 18.1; 16.5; 16.9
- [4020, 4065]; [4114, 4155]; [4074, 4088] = 0.08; 18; 17.7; 17.9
